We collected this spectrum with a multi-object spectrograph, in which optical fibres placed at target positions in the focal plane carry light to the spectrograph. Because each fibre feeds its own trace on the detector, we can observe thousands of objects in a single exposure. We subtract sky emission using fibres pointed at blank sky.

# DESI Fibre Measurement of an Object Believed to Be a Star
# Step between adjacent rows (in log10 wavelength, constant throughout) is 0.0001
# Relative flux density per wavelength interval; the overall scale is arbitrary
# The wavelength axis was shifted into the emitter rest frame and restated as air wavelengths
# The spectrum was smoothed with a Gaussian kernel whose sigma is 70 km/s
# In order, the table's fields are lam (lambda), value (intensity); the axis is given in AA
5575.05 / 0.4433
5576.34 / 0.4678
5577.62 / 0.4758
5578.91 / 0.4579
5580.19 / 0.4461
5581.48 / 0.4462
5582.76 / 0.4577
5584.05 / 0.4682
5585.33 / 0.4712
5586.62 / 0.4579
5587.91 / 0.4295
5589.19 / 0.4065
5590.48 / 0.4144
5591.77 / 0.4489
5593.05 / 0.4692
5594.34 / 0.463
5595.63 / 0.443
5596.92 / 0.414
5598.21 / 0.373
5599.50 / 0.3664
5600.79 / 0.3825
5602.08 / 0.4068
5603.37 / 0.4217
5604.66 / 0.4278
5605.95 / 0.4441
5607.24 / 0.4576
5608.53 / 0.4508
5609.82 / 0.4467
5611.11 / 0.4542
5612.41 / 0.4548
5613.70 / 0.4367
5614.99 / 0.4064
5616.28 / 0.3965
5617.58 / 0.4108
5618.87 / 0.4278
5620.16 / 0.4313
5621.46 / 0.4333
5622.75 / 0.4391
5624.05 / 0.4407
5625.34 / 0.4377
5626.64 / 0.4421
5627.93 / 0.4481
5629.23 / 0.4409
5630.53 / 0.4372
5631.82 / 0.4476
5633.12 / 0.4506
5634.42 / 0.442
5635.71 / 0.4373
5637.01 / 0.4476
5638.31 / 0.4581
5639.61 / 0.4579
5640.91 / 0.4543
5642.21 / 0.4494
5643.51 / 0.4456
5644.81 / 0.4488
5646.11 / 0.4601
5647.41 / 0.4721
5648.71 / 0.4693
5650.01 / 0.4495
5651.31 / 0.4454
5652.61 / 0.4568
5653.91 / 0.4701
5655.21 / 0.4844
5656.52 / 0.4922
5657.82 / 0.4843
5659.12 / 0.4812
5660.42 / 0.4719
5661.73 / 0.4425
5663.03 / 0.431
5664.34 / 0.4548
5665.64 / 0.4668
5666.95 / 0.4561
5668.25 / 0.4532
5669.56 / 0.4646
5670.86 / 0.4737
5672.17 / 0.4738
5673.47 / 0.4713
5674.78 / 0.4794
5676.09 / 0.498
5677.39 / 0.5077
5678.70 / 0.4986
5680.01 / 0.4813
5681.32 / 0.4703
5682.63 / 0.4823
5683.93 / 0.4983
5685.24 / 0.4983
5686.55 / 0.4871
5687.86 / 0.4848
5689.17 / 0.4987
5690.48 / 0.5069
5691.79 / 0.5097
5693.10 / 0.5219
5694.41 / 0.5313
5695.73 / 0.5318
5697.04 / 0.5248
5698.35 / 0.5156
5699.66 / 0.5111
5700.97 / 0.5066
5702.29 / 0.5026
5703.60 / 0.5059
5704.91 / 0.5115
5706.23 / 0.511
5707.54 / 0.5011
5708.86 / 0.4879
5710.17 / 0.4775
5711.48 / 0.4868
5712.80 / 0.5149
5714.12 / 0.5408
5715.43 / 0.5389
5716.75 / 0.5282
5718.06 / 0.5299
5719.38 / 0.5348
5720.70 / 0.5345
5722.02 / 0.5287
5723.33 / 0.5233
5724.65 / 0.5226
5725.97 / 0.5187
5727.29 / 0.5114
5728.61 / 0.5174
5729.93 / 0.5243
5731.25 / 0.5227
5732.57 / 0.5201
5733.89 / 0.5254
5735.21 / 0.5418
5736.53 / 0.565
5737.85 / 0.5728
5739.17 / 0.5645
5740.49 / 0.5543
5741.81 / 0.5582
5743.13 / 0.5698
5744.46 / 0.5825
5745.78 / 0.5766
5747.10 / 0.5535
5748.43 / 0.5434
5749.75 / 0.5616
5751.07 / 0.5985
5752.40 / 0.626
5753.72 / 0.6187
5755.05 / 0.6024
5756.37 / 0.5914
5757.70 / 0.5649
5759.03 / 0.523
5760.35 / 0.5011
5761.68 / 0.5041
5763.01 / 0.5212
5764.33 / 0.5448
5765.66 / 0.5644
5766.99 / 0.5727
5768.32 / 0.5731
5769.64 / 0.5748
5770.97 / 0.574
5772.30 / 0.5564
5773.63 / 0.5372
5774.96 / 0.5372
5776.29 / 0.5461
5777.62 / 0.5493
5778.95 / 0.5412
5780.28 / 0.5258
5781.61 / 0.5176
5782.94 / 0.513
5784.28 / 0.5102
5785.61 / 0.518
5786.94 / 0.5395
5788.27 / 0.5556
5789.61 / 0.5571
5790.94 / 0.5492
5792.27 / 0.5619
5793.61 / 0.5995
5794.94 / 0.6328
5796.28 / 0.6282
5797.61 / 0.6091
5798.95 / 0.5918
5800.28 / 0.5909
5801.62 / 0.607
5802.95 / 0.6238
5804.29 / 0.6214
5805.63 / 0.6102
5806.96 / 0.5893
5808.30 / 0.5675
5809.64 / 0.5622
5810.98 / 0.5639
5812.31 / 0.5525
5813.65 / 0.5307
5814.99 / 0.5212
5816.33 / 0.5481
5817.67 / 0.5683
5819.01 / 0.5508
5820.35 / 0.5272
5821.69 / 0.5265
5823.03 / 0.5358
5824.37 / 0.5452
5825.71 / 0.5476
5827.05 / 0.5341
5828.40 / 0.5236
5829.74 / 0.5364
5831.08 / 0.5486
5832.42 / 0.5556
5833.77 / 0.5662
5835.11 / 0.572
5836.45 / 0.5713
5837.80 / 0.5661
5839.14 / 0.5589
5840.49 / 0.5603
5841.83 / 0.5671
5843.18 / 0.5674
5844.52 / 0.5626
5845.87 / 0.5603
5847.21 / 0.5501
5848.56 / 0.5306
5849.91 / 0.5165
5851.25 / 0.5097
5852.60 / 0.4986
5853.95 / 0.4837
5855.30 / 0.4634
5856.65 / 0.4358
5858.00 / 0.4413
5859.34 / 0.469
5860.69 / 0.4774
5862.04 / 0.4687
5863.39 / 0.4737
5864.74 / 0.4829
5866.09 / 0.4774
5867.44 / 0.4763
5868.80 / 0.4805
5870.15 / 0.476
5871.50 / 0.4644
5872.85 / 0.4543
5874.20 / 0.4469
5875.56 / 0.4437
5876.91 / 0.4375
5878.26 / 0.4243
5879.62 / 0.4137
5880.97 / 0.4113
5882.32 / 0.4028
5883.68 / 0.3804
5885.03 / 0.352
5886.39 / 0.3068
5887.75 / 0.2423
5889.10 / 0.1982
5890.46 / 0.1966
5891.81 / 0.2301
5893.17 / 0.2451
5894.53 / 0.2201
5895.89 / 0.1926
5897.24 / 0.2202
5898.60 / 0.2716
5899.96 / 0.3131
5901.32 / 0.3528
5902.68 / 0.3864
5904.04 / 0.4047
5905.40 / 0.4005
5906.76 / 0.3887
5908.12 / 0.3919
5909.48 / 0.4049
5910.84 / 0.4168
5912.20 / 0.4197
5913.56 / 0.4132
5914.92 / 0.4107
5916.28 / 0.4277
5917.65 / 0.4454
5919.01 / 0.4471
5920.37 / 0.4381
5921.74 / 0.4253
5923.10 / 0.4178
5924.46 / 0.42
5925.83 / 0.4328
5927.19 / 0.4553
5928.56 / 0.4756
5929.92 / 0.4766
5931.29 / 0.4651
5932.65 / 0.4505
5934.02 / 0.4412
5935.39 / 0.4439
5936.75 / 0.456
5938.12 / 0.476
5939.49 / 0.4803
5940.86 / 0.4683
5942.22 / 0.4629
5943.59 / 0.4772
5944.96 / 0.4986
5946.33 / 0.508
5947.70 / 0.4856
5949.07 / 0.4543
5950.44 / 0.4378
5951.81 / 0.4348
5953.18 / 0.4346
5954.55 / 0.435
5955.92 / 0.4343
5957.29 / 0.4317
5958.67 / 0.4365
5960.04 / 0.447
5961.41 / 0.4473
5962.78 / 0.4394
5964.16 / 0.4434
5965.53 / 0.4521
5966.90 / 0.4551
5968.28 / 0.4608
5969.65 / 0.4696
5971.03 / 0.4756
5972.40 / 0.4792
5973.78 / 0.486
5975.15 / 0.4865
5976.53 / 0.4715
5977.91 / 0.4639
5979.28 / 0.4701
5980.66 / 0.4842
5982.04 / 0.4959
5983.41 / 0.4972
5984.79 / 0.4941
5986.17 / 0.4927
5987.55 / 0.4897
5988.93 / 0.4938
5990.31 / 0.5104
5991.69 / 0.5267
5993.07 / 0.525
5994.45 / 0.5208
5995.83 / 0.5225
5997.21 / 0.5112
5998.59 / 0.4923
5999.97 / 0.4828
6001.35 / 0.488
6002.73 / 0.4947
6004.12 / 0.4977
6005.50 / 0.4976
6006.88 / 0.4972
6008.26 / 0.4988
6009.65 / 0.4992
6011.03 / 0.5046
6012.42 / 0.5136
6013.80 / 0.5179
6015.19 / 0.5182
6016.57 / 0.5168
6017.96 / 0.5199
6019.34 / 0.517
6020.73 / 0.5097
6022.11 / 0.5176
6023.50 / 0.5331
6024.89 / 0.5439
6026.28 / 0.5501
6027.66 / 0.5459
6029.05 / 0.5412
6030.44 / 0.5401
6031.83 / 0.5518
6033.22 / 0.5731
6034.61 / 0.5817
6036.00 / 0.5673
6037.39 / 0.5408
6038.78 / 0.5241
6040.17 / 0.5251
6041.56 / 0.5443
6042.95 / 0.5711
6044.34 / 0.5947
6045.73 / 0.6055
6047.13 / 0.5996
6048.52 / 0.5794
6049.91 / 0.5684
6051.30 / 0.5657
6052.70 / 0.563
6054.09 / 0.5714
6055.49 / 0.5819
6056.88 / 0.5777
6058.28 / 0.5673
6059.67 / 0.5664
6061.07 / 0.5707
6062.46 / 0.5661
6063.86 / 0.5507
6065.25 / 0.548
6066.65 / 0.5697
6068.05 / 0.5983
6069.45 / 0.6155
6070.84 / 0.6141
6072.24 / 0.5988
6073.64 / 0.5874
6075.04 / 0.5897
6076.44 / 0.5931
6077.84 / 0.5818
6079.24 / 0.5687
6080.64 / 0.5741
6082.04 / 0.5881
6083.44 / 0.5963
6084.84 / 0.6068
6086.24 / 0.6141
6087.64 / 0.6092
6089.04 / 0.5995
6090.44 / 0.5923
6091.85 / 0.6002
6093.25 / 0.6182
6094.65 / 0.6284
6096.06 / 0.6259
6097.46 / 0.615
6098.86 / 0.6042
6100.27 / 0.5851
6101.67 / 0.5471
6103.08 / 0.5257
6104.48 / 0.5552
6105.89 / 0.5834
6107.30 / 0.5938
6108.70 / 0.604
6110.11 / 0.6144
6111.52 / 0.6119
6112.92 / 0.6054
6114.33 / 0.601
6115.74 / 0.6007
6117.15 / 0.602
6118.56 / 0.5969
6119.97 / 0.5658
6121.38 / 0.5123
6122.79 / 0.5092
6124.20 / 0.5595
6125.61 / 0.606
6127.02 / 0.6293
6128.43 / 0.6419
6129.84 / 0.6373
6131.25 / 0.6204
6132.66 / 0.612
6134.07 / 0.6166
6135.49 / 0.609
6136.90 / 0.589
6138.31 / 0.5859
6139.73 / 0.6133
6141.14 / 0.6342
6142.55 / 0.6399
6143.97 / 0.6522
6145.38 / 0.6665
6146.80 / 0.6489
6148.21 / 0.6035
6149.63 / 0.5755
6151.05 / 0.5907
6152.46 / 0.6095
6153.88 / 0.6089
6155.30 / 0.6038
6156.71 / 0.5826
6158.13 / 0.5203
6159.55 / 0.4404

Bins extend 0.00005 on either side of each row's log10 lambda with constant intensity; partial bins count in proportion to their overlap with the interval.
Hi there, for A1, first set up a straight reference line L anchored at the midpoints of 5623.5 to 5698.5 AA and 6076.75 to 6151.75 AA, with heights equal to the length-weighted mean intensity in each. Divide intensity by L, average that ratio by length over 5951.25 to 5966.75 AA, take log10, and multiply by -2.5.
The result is 0.25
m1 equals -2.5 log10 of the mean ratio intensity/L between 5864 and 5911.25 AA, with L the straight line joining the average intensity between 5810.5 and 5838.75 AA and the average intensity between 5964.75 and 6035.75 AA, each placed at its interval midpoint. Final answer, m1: 0.41 mag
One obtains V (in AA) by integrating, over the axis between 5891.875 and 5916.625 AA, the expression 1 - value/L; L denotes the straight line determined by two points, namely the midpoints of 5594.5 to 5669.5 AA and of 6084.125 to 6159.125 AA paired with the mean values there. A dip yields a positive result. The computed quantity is 8.65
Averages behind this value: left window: 0.443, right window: 0.599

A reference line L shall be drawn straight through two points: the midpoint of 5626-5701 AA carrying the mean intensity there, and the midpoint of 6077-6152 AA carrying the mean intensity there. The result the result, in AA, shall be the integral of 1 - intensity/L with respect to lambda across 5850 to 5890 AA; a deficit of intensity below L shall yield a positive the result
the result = 7.5 AA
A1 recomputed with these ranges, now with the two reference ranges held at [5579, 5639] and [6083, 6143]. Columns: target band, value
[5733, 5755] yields -0.19 mag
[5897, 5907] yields 0.47 mag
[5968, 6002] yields 0.13 mag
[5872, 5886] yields 0.25 mag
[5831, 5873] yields 0.00 mag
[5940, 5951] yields 0.15 mag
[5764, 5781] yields -0.14 mag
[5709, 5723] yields -0.11 mag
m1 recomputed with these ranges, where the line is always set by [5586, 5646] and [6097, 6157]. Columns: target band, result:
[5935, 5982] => 0.18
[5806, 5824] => -0.11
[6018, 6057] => 0.03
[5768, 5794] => -0.12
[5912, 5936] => 0.21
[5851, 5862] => 0.09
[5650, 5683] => -0.05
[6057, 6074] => 0.00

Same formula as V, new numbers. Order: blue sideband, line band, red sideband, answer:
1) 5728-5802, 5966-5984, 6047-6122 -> 3.1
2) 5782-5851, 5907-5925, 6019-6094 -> 4.6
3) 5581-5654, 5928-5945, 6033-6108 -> 2.3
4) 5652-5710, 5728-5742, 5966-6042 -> -1.4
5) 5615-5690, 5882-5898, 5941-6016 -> 7.2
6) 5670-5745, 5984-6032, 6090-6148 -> 5.4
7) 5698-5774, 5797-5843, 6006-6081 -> -1.6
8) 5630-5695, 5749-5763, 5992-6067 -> -2.2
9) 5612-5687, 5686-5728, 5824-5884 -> -4.0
